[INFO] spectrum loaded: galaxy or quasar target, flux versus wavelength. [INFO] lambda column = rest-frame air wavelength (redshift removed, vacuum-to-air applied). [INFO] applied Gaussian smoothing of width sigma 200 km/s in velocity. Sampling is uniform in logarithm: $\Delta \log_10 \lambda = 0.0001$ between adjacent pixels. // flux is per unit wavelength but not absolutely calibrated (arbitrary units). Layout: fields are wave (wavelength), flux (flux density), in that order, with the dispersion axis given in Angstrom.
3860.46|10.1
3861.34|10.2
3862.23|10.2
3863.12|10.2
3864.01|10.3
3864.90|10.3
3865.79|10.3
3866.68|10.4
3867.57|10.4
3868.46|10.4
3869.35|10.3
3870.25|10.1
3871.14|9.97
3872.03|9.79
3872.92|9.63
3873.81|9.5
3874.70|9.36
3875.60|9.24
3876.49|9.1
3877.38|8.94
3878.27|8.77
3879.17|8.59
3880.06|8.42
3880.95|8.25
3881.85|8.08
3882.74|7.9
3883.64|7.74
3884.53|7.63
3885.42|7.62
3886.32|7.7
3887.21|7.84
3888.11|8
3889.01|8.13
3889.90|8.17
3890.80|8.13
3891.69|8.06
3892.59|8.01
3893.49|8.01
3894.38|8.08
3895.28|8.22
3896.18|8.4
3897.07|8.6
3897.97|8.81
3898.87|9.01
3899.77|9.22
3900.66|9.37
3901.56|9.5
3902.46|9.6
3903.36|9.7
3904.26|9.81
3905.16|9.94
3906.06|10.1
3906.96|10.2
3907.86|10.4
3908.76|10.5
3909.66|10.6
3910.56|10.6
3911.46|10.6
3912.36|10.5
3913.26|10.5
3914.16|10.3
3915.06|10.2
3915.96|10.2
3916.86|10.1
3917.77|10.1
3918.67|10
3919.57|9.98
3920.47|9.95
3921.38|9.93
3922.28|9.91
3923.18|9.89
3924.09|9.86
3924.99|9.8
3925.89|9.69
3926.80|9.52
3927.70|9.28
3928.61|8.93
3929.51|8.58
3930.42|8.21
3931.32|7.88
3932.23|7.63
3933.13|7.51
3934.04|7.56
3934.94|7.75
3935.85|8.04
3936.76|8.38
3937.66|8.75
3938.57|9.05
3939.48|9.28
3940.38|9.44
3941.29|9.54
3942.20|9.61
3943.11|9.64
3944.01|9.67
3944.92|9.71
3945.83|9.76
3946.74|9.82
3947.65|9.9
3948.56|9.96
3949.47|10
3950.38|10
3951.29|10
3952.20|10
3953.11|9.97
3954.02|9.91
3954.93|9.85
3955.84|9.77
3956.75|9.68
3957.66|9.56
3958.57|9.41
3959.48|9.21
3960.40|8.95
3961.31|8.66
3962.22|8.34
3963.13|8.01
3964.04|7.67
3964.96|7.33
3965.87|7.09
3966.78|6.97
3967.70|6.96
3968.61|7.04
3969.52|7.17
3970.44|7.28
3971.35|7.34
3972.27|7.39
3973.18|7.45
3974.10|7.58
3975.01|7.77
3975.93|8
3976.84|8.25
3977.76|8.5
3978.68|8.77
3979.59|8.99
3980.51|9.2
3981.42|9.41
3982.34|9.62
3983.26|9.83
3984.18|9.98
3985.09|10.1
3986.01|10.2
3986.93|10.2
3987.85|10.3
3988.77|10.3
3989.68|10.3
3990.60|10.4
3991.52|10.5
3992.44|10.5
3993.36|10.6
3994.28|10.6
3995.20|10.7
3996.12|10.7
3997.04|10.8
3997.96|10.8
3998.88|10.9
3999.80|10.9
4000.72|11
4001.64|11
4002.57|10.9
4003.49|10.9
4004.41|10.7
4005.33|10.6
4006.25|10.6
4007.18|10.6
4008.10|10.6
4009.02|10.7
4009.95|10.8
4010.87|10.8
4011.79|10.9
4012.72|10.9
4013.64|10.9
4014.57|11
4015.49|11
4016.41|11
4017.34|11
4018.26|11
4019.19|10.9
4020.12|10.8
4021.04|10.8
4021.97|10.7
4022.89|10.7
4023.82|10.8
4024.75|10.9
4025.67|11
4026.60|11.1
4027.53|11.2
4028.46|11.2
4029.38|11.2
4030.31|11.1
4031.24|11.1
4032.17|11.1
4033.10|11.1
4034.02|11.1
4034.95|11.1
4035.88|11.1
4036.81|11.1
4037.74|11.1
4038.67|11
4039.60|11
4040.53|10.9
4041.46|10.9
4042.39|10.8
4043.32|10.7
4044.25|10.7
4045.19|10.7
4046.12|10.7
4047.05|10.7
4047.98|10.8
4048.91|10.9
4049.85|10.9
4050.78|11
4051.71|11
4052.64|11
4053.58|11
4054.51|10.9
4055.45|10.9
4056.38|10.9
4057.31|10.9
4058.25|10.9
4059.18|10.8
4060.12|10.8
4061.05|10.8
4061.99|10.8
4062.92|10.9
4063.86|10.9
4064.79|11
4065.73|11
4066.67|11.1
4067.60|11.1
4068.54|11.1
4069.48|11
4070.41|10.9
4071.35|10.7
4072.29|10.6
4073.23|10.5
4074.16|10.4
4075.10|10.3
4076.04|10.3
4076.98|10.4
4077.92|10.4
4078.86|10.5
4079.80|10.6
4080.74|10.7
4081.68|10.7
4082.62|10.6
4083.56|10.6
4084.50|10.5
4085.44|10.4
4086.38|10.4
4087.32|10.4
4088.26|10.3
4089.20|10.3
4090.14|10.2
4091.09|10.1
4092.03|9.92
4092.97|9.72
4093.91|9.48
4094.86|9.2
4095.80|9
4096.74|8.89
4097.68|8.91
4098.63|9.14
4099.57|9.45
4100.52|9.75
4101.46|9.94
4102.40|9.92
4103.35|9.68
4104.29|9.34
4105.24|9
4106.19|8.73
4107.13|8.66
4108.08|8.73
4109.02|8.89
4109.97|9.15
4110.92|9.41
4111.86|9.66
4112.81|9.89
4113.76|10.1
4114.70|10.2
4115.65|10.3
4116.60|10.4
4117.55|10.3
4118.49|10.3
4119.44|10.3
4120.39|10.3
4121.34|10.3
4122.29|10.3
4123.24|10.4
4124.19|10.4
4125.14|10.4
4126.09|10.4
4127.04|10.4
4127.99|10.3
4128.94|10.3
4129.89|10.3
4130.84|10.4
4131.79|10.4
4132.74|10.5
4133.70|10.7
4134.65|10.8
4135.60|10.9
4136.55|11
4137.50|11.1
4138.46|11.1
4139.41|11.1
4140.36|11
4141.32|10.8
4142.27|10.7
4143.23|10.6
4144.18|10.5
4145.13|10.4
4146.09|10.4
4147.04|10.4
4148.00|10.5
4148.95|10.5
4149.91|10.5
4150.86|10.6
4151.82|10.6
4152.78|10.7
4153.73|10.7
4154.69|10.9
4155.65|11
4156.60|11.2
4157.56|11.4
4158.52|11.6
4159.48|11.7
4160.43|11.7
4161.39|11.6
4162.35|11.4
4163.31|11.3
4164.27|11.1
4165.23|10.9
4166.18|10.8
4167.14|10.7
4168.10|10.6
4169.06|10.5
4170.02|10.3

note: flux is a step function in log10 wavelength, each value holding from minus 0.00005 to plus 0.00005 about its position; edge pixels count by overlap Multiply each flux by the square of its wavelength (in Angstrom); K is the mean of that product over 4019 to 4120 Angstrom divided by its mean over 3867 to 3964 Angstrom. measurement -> 1.22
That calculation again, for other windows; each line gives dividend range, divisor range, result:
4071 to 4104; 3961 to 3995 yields 1.21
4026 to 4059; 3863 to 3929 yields 1.26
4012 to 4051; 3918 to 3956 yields 1.23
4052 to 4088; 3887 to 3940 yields 1.26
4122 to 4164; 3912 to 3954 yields 1.27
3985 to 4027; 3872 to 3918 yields 1.25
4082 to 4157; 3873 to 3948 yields 1.24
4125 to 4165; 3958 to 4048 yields 1.15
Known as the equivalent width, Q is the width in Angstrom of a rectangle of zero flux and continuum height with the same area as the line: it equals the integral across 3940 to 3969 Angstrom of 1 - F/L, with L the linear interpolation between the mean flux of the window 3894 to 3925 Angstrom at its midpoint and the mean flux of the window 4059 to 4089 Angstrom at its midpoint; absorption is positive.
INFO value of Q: 2.65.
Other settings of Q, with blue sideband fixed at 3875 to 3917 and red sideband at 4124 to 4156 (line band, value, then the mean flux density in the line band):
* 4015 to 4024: -0.9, 10.9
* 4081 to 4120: 2.2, 9.78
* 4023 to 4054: -3.1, 11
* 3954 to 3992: 3.1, 8.78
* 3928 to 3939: 1.3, 8.2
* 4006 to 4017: -1.2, 10.8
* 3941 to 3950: -0.4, 9.76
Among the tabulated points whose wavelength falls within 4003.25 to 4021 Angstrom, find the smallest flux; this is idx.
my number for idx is 10.6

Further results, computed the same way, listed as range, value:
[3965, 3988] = 6.96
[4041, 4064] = 10.7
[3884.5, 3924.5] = 7.62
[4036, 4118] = 8.66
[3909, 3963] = 7.51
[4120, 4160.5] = 10.3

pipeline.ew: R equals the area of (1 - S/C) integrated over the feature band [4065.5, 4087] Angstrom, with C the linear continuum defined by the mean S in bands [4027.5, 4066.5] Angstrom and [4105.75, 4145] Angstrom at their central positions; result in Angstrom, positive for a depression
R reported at 0.1 Angstrom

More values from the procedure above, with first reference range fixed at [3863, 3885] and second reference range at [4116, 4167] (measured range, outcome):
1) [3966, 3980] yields 3.1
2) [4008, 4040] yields -2.7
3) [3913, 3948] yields 1.1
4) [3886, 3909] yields 1.4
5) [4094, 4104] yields 1.1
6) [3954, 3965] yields 0.9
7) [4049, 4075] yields -1.4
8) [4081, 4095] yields 0.3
